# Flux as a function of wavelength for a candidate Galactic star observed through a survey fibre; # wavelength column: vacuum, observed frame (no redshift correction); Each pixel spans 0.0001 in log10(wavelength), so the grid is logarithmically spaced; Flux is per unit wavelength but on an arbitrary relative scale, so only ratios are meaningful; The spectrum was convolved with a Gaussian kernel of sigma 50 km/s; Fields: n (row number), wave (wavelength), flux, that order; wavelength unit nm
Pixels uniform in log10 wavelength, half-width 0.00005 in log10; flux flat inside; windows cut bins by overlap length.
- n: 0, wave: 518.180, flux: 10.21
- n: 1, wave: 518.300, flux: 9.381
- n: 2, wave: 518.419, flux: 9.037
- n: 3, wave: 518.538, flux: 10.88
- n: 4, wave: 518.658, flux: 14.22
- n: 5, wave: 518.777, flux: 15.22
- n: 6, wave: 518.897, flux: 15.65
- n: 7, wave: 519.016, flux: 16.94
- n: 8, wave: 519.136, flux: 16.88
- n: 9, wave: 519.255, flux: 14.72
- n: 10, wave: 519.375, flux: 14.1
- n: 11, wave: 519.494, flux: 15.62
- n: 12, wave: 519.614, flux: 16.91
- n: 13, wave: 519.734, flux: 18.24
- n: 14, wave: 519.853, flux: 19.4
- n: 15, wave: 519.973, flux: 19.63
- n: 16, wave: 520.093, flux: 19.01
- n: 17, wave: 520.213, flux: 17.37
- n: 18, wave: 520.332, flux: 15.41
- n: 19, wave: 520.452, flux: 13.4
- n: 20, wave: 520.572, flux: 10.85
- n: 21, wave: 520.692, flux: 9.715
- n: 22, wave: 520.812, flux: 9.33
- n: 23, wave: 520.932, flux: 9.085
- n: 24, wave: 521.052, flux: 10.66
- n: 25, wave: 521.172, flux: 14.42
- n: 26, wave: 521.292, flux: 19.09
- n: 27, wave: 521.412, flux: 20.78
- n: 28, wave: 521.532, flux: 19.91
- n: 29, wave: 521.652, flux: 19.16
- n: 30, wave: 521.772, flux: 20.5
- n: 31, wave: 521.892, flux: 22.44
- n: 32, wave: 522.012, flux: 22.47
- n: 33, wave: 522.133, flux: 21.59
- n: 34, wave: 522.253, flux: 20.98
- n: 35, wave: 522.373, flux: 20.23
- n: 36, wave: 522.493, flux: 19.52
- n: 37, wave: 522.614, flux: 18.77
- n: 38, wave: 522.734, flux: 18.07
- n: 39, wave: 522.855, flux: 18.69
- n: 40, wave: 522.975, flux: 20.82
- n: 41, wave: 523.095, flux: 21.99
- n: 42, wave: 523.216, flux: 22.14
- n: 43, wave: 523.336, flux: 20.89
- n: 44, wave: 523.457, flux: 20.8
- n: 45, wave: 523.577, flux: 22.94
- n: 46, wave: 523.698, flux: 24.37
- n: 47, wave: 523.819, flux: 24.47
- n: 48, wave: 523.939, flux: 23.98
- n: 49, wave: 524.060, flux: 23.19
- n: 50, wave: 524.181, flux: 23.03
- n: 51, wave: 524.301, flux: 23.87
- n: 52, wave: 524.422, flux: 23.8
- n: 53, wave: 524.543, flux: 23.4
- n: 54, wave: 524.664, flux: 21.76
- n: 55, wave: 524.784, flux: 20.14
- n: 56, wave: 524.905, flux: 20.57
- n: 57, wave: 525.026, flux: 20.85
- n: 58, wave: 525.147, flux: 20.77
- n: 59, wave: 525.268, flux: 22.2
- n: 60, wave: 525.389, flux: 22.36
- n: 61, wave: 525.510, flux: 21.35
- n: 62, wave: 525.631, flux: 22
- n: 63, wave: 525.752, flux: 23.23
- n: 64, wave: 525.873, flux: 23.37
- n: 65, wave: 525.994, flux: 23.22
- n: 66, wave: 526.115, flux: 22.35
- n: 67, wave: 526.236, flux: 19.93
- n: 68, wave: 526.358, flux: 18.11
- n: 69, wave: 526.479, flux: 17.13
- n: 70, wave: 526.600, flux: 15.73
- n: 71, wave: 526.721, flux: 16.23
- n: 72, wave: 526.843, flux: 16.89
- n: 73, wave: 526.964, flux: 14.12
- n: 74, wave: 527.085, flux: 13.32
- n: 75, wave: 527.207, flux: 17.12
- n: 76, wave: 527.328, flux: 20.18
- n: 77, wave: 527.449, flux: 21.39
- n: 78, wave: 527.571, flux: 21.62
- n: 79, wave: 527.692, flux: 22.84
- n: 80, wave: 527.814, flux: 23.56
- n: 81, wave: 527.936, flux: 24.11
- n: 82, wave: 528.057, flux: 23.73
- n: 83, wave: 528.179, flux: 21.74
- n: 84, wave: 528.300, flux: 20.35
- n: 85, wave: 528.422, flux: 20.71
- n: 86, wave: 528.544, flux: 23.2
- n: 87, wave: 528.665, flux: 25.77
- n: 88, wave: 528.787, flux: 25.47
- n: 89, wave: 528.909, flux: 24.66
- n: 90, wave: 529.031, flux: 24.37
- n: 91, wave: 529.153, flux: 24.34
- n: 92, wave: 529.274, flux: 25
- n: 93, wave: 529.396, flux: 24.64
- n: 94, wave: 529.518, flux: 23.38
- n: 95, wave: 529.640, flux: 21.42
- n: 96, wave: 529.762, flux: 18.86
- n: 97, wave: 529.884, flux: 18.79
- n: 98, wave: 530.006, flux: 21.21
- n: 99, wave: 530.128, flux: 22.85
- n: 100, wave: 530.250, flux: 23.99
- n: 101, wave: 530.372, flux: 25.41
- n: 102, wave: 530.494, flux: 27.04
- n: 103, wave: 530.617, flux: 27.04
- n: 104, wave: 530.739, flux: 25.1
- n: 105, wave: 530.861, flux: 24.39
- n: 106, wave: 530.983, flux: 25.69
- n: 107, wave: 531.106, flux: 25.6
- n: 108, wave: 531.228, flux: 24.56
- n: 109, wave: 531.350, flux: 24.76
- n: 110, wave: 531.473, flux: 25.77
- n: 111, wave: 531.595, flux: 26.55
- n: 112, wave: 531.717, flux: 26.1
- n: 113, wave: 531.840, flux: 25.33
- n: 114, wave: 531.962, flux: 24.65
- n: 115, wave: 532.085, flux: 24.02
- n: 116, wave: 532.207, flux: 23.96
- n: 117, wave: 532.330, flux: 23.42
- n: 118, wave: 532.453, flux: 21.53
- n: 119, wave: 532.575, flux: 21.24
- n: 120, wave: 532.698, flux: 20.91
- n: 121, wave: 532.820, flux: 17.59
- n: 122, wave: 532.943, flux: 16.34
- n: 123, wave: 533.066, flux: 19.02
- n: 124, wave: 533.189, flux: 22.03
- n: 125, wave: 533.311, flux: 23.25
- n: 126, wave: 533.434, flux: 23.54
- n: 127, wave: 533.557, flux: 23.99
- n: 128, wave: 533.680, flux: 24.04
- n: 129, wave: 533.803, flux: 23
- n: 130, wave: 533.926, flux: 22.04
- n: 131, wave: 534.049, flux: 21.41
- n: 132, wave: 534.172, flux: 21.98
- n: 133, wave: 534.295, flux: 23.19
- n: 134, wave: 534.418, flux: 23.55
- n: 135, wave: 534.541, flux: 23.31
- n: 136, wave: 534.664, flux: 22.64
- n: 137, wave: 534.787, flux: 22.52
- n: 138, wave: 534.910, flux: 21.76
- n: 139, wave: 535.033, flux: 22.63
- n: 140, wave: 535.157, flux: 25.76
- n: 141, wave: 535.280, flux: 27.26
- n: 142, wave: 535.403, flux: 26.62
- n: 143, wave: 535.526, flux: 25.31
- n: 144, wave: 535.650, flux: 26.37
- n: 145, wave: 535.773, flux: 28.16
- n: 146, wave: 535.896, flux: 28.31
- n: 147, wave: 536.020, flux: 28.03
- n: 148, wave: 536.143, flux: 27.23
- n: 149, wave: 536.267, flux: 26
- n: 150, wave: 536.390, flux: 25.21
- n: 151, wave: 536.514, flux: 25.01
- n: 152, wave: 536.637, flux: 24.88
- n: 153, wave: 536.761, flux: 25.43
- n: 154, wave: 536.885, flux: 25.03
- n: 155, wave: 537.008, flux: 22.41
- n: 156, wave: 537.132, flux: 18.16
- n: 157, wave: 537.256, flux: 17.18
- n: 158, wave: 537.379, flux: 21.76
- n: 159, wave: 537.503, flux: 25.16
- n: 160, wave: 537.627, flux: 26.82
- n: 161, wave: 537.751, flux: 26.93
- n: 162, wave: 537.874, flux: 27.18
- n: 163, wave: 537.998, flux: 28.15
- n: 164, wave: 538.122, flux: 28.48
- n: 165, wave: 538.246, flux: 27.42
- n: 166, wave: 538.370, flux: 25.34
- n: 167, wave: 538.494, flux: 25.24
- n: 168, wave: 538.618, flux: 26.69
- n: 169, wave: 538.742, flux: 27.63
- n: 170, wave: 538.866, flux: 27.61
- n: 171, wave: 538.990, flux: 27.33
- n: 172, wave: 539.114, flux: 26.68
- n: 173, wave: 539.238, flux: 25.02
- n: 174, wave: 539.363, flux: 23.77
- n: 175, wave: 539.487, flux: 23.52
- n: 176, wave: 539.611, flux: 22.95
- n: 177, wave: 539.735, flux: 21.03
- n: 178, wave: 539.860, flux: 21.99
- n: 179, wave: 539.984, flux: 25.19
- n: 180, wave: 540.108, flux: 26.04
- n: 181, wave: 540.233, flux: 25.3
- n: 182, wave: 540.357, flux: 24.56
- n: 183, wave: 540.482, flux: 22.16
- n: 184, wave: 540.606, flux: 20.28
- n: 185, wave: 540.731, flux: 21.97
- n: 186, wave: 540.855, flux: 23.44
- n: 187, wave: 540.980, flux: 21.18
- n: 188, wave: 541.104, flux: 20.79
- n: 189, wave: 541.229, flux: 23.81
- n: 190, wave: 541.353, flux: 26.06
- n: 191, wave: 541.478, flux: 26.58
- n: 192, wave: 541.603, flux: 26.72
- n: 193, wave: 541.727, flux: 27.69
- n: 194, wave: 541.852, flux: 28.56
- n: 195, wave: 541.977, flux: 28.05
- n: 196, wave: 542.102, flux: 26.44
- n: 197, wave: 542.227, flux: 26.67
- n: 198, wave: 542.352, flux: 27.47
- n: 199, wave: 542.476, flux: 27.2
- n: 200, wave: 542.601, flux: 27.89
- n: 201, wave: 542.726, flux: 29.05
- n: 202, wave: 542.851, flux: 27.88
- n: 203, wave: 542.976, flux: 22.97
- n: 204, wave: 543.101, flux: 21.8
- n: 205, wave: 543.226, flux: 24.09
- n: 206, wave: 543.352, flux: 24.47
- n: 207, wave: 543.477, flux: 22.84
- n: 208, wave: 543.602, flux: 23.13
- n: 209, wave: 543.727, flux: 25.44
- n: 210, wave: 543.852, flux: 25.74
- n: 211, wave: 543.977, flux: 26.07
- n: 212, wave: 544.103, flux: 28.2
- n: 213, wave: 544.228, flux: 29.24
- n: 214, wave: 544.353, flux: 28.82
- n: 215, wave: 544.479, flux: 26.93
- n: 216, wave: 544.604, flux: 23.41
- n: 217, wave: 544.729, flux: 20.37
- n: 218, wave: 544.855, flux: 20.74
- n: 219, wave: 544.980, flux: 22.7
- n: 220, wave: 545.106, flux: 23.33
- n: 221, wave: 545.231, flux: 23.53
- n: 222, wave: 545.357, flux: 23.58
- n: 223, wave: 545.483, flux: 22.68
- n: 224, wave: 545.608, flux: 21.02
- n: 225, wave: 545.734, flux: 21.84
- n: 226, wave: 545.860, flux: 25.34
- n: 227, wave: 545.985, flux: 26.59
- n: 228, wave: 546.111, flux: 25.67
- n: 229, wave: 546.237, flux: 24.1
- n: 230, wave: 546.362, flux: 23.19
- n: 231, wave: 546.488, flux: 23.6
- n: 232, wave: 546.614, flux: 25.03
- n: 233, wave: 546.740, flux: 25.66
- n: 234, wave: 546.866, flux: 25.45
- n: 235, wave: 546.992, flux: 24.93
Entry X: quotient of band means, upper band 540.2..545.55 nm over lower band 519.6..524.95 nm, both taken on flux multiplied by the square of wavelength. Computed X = 1.39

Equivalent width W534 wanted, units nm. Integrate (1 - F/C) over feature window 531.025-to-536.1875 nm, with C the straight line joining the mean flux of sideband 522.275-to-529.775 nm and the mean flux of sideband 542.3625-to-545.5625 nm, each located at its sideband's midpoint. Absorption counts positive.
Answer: -0.196 nm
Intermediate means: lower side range 21.5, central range 23.8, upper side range 24.9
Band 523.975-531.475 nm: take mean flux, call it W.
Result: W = 22.1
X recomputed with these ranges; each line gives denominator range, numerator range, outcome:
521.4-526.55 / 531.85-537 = 1.15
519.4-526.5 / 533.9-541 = 1.32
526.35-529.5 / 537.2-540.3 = 1.24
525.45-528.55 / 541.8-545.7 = 1.32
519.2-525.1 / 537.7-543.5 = 1.42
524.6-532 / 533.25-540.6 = 1.14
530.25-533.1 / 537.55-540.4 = 1.11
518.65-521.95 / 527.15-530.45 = 1.46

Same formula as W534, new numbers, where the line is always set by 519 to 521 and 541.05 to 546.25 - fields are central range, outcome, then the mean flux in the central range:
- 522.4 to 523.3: -0.21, 20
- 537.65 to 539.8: -0.27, 25.9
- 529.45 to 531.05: -0.33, 23.5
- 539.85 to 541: 0.02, 23.3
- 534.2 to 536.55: -0.39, 25.2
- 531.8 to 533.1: -0.08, 21.6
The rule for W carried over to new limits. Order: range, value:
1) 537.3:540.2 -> 25.5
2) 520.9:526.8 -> 20.6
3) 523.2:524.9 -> 22.7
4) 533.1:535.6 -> 23.5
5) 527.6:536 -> 23.6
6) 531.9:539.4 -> 24.2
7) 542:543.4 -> 26.1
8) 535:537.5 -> 24.9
